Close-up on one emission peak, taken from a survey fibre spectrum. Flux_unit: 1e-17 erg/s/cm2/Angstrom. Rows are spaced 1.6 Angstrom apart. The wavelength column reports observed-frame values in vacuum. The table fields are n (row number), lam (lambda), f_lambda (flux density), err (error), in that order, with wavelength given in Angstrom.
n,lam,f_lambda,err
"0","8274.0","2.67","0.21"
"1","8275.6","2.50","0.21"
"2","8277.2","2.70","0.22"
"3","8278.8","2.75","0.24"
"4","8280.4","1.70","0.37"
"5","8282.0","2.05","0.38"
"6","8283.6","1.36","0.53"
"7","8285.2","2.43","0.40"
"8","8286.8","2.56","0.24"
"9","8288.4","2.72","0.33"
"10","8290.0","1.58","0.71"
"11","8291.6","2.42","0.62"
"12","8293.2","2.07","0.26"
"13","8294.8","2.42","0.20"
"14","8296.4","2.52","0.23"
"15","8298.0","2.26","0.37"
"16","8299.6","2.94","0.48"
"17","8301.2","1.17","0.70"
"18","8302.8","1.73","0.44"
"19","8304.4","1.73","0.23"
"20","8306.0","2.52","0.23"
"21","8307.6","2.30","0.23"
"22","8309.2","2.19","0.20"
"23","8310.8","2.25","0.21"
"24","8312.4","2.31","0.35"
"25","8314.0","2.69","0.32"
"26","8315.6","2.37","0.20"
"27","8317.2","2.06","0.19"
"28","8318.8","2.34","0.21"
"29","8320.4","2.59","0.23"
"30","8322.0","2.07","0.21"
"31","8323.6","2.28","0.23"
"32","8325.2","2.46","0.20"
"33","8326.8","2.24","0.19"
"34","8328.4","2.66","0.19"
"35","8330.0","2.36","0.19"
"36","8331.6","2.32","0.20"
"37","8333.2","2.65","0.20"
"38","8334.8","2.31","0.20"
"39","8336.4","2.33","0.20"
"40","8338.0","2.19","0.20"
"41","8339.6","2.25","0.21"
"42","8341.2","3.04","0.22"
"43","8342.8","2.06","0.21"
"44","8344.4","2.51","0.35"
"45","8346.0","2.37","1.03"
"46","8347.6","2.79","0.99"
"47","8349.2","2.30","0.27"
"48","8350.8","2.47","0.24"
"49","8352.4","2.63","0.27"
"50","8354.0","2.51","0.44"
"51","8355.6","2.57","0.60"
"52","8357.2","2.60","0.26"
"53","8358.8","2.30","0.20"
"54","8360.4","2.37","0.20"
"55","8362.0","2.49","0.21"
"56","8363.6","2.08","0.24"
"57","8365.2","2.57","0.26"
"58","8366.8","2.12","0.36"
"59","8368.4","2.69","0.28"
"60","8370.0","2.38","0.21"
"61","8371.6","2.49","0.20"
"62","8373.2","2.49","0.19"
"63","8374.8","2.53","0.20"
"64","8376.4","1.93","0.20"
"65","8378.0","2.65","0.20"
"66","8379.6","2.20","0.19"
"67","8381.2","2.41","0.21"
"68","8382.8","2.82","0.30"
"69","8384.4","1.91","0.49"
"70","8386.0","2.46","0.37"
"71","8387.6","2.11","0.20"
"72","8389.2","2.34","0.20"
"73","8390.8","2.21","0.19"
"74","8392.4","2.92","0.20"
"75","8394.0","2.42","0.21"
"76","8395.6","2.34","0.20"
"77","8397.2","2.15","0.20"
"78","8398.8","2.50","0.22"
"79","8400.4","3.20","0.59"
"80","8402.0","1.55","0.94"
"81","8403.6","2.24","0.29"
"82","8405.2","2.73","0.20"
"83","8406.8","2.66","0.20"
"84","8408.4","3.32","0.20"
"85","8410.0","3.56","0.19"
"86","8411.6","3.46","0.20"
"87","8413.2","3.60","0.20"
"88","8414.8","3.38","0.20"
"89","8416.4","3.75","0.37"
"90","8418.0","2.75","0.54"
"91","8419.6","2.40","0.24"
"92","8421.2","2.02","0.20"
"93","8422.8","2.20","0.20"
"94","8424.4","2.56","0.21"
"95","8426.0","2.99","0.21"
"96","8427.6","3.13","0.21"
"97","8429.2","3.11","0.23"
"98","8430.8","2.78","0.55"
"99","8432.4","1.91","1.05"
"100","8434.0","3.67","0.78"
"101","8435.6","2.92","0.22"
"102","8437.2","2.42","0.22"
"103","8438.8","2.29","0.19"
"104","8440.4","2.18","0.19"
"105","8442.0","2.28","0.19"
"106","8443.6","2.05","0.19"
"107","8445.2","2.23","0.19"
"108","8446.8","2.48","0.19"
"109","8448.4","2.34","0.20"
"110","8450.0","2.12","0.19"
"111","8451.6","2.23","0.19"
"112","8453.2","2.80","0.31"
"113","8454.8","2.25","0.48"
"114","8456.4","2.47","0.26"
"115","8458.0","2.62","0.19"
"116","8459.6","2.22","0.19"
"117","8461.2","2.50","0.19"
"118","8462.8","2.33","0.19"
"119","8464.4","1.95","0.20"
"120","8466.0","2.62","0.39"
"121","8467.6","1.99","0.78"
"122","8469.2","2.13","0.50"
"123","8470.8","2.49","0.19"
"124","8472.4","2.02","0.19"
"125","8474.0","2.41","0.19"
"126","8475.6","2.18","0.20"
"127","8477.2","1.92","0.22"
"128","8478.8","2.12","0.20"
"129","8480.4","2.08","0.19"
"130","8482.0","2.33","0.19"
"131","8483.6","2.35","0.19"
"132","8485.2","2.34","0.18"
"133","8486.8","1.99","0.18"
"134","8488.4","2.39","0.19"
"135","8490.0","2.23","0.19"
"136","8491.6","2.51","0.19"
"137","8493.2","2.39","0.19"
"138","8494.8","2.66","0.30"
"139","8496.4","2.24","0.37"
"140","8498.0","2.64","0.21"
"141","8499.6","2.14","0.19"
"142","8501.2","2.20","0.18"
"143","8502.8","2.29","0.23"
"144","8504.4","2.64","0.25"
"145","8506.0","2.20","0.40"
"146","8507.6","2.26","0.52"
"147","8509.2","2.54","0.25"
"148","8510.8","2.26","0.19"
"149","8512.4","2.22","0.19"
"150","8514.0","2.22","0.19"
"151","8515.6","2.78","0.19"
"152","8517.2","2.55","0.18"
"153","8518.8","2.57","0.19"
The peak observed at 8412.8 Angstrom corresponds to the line [S II] 6716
